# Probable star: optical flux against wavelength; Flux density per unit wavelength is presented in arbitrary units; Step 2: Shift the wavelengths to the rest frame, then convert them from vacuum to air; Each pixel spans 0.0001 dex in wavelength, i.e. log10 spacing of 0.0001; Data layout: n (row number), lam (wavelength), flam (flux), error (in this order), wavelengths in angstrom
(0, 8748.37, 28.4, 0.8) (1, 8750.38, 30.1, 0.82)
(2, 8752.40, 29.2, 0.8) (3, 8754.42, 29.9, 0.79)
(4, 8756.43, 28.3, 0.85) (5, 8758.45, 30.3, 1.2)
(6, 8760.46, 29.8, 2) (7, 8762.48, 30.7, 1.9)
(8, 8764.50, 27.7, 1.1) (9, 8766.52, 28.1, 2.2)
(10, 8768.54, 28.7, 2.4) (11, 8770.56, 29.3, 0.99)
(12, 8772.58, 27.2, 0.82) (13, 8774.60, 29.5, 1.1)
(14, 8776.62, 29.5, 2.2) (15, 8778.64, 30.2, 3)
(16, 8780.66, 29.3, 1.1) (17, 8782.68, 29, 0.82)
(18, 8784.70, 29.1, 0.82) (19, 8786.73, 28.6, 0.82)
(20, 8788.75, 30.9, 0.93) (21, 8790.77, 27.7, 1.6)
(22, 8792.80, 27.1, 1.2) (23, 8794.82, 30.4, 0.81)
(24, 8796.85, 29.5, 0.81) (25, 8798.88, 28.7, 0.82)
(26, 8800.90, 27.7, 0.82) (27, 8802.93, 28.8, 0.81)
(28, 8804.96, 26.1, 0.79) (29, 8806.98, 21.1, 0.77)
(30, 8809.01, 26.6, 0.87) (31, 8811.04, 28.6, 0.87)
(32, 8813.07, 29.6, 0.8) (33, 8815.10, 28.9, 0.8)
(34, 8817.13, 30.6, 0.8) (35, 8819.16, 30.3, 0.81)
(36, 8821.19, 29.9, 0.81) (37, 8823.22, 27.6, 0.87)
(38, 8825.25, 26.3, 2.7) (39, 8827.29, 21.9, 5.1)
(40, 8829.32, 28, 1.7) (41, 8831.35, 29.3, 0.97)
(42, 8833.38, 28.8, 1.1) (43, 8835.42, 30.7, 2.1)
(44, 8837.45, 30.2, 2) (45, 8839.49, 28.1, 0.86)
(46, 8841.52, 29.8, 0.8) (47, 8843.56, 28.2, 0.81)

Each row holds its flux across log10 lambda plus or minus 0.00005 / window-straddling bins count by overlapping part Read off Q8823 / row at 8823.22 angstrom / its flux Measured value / 27.6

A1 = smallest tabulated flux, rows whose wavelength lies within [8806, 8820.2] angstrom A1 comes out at 21.1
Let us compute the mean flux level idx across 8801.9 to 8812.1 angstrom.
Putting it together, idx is 26.2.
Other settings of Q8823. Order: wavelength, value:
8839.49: 28.1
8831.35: 29.3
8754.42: 29.9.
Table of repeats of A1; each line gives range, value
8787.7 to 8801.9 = 27.1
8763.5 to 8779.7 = 27.2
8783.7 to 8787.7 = 28.6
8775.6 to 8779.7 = 29.5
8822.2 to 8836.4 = 21.9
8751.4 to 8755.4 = 29.2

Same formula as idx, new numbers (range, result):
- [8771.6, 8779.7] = 29.1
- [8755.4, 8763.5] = 29.8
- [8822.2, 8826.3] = 26.9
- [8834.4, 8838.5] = 30.4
